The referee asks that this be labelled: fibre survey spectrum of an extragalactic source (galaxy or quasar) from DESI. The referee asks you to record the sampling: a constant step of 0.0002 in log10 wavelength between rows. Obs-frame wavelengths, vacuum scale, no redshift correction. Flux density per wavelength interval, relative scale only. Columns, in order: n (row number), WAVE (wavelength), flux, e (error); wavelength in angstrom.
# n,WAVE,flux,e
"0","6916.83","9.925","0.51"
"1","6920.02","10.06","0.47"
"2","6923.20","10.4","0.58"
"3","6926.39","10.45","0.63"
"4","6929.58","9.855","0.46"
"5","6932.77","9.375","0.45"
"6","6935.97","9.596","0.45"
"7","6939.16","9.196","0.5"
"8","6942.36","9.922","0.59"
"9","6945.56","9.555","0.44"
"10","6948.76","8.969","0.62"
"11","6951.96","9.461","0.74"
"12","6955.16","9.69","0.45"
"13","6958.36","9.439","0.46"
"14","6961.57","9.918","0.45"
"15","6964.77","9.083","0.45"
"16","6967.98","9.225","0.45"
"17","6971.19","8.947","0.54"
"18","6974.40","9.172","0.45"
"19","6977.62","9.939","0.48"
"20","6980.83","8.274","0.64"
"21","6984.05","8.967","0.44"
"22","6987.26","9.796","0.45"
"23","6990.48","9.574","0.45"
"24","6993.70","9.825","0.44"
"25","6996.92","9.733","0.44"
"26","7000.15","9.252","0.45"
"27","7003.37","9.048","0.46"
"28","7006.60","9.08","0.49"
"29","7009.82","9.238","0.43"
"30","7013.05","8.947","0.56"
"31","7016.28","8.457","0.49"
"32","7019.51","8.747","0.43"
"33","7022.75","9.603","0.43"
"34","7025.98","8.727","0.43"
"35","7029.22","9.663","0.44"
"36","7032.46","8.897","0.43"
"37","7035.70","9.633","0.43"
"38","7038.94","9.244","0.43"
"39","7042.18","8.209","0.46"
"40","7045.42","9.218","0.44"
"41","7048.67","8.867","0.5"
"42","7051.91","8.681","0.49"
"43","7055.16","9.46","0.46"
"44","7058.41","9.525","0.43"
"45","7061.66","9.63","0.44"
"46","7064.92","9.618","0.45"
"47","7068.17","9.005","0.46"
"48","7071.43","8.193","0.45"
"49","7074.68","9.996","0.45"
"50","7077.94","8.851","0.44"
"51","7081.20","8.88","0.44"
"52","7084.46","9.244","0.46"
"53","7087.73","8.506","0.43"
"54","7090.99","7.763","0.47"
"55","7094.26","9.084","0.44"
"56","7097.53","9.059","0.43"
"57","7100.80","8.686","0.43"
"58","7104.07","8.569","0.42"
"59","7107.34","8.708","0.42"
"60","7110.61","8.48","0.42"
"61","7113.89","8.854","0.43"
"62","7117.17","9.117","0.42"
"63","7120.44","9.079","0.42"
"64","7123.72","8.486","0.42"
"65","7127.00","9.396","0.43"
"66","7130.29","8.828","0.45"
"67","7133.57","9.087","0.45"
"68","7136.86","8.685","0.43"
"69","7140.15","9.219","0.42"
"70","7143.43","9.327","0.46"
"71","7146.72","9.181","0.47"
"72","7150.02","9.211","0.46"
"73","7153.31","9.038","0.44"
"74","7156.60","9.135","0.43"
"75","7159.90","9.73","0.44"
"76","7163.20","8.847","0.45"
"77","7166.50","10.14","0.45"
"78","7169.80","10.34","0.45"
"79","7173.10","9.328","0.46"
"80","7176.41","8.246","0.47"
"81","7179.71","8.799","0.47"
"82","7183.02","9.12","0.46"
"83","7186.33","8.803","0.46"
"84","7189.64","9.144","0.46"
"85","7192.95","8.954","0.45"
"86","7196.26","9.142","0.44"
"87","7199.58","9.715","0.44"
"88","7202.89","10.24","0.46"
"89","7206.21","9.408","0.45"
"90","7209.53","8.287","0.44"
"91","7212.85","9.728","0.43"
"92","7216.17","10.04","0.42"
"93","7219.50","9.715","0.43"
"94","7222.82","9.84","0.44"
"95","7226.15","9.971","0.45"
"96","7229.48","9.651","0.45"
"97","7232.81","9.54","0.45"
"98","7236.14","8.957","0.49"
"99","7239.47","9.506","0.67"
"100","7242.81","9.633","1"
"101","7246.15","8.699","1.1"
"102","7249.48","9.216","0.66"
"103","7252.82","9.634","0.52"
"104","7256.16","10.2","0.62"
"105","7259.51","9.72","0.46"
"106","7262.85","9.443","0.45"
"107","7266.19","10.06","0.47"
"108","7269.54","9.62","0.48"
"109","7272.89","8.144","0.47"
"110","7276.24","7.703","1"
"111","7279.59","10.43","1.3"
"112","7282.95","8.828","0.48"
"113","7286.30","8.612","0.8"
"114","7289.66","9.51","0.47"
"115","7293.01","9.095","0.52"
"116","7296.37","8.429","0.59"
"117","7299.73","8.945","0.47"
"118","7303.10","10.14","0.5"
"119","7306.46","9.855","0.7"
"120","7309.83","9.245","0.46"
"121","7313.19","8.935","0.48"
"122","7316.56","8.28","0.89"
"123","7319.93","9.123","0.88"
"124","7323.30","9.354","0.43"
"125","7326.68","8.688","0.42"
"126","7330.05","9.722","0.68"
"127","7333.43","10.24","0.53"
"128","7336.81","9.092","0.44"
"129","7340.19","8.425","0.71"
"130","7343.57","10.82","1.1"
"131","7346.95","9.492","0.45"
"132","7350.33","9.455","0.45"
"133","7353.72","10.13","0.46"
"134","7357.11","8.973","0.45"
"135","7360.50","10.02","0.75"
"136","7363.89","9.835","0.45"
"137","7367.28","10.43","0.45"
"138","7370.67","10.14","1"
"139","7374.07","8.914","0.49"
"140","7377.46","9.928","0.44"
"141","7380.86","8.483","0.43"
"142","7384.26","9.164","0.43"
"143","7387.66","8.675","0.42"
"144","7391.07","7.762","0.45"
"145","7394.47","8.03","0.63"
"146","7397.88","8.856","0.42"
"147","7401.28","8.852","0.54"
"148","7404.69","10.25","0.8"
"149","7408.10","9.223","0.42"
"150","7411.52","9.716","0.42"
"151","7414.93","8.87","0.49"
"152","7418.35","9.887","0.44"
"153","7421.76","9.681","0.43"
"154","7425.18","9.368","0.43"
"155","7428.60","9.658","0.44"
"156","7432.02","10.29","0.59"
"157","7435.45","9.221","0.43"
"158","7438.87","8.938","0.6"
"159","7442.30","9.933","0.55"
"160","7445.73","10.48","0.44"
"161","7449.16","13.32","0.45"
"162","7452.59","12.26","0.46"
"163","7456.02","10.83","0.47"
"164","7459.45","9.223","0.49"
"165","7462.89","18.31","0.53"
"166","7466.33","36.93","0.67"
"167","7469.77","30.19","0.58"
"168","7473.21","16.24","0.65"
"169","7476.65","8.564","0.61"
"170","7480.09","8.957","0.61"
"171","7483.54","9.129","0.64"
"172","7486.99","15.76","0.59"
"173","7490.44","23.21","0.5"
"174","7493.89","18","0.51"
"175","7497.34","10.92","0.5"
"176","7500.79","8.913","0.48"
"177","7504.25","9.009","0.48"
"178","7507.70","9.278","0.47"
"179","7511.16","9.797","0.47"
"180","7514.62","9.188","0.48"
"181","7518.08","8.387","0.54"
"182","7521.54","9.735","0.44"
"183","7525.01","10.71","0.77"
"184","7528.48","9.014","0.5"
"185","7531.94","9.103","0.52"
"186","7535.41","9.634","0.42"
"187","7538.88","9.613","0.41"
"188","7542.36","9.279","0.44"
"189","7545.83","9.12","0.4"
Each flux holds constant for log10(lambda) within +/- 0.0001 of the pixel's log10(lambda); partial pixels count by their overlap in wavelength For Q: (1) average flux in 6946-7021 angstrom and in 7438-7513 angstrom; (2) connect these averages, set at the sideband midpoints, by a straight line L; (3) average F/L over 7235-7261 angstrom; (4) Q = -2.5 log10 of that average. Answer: 0.24 mag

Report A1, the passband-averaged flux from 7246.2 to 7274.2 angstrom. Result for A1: 9.48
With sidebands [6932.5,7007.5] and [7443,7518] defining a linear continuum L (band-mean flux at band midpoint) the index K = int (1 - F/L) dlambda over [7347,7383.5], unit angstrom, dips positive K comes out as 9.5 angstrom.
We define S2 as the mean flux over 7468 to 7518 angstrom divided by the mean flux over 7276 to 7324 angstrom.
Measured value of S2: 1.45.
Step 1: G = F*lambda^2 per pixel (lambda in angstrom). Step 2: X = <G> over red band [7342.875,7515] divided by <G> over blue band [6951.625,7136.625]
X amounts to 1.4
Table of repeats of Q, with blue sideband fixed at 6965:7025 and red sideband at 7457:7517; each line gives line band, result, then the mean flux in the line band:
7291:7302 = 0.372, 8.91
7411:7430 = 0.414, 9.52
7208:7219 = 0.232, 9.4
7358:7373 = 0.312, 10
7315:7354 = 0.353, 9.38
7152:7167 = 0.183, 9.33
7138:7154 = 0.184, 9.19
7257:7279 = 0.307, 9.22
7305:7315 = 0.336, 9.32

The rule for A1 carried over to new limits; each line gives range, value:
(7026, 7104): 9.02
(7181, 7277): 9.39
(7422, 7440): 9.53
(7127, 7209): 9.23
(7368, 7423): 9.17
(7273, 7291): 8.93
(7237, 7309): 9.3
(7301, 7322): 9.26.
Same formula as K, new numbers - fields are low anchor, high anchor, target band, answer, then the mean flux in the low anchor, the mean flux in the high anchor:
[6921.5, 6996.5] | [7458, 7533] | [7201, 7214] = 2.28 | 9.51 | 13.6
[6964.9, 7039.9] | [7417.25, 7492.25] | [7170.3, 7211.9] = 7.28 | 9.21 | 13.7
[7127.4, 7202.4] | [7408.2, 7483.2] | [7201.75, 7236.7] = 1.06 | 9.2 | 12.8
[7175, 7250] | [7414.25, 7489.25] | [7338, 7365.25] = 4.51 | 9.33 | 13.1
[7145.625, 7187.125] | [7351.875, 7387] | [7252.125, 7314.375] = 0.92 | 9.23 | 9.57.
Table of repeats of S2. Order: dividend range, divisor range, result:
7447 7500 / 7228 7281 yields 1.70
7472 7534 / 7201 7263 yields 1.18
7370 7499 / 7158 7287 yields 1.28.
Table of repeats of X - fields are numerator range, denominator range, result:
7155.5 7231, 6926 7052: 1.07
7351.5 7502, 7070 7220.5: 1.39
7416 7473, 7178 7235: 1.55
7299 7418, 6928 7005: 1.11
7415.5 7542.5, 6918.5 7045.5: 1.49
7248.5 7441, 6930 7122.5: 1.12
